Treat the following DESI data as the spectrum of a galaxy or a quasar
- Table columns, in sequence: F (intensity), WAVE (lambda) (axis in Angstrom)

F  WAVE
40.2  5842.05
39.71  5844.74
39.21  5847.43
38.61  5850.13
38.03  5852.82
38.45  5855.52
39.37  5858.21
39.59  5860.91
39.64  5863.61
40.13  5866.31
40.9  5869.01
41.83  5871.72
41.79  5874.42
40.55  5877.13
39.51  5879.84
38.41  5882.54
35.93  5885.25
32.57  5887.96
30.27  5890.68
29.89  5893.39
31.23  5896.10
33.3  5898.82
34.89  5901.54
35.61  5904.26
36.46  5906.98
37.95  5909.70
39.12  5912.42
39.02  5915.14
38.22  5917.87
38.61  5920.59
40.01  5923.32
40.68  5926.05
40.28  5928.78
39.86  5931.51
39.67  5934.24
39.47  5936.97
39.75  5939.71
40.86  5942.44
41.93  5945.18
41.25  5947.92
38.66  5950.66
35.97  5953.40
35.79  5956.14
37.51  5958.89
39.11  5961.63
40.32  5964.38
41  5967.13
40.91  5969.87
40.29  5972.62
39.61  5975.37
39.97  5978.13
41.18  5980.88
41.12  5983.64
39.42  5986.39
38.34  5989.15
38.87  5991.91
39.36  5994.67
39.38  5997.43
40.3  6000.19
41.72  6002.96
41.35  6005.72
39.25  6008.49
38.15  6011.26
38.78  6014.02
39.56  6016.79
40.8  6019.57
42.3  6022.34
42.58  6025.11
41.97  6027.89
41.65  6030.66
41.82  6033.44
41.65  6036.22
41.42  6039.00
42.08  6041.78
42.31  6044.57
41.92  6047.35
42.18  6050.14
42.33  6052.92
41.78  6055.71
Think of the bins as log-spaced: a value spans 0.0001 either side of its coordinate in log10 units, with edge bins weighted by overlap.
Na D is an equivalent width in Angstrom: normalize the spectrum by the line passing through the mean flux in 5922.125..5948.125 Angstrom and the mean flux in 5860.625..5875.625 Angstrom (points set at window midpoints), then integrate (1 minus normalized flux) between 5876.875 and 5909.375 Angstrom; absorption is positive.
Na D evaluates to 4.63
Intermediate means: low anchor 40.7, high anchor 40.3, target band 34.8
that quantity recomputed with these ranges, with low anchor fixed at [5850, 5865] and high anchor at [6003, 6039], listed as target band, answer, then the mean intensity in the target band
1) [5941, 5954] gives 0.0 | 40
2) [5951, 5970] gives 0.8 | 38.5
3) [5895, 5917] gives 1.9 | 36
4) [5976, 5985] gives -0.1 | 40.6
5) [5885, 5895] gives 1.9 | 31.7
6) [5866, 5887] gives -0.3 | 39.7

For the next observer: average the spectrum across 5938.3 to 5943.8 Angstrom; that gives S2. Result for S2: 40.3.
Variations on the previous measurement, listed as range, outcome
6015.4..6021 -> 40.2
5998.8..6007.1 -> 41.1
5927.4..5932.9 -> 40.1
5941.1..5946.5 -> 41.4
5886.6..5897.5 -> 31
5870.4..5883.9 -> 40.4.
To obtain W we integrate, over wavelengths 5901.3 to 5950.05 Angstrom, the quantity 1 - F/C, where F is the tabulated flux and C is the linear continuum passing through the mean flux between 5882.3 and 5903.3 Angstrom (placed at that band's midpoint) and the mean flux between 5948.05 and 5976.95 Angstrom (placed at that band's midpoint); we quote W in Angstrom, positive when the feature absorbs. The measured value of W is -4.5 Angstrom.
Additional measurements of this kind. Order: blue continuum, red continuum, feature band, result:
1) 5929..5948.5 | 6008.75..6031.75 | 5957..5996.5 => 0.75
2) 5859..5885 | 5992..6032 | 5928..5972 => 0.83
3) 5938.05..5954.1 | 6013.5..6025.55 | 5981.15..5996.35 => 0.33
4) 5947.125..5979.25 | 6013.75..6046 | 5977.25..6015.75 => 0.50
